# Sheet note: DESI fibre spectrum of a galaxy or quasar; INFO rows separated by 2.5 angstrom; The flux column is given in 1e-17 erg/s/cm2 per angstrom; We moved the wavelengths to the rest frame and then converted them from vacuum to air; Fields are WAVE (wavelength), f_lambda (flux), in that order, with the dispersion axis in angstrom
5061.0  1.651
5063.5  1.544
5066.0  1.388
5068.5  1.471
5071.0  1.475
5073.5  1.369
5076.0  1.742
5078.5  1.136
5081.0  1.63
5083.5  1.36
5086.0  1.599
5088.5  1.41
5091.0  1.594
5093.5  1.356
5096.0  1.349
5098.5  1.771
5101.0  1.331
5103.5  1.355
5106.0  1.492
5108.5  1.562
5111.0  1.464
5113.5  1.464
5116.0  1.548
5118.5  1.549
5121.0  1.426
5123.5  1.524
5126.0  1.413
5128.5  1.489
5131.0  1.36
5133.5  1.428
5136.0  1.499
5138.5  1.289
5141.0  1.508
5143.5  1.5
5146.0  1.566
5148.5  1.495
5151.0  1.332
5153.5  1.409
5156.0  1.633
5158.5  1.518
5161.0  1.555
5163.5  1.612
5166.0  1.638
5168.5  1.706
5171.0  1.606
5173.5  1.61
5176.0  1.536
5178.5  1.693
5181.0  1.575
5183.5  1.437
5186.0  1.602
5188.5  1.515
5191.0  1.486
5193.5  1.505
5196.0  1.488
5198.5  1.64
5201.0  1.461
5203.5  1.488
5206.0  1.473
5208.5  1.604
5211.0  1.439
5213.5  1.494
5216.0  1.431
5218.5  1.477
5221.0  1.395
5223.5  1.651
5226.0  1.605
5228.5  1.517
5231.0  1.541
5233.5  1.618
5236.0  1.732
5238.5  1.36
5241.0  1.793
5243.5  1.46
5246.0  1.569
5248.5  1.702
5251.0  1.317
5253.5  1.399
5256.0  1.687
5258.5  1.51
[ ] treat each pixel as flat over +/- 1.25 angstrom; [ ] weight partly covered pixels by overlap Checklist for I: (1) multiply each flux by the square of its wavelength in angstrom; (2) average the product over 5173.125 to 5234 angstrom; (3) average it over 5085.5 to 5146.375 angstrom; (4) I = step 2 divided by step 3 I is 1.08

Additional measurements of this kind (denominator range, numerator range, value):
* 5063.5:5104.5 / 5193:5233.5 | 1.09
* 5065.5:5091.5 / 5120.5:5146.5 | 1.01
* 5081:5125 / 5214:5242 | 1.10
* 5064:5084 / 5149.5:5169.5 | 1.10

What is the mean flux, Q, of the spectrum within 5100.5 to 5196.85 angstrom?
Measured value 1.51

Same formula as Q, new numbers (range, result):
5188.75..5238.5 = 1.52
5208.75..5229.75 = 1.51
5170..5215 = 1.54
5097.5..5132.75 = 1.48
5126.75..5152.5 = 1.45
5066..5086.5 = 1.46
